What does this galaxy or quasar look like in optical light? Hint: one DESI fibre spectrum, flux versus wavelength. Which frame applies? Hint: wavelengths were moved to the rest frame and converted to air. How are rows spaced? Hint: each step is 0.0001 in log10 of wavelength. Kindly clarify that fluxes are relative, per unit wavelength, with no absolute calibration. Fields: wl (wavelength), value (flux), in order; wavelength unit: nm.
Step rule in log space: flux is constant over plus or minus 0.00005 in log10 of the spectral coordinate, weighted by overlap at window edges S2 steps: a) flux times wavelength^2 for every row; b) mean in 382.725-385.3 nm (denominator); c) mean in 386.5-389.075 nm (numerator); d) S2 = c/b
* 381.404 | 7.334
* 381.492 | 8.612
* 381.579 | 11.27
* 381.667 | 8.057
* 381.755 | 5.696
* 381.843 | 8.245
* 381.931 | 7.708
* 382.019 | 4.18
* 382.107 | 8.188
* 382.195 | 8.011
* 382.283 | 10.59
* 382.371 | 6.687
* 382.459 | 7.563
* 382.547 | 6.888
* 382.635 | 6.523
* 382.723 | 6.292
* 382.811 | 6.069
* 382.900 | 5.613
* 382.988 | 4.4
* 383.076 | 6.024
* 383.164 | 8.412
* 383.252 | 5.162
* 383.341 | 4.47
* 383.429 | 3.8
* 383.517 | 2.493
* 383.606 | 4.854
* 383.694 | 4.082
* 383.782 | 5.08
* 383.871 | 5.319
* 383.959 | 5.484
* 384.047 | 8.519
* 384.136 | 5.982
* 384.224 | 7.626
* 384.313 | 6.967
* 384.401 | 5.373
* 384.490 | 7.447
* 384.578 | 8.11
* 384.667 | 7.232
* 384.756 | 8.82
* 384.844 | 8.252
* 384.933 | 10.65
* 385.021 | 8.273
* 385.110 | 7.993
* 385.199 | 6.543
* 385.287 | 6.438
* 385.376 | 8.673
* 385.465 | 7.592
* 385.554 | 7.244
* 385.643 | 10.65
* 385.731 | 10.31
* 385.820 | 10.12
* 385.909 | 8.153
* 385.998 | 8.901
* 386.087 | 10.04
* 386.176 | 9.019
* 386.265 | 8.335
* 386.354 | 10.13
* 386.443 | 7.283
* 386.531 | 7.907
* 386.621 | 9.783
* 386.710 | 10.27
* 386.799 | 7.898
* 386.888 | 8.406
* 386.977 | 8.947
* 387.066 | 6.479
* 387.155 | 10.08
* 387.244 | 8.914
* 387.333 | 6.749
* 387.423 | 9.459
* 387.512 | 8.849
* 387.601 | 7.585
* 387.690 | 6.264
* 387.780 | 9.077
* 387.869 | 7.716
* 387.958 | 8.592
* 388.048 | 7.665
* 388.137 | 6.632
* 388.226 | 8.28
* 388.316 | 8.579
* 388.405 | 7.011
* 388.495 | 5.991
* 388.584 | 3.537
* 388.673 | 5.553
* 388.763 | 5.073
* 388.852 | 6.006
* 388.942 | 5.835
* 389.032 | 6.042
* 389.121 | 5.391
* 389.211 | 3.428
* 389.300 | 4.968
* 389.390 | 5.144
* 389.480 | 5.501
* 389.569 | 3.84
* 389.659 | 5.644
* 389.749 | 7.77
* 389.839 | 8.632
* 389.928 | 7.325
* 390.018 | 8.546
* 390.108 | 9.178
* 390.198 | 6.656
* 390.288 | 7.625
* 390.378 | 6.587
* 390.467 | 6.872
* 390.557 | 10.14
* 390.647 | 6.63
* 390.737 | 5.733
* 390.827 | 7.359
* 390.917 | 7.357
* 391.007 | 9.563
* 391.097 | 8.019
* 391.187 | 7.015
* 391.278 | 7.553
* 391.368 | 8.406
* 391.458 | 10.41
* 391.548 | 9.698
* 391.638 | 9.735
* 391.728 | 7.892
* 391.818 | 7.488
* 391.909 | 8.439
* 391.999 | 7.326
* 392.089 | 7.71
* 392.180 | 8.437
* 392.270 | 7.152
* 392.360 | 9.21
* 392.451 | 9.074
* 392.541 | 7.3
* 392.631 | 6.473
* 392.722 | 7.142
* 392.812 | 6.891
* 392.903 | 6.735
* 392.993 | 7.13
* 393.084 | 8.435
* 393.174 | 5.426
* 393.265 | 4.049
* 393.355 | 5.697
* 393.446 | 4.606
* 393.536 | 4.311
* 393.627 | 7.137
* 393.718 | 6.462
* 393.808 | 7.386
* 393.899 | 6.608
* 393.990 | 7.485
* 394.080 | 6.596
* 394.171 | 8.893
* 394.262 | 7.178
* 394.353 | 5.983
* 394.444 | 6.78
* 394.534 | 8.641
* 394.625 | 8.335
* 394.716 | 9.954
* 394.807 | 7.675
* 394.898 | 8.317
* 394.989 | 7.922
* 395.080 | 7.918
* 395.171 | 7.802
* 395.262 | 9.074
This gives 1.2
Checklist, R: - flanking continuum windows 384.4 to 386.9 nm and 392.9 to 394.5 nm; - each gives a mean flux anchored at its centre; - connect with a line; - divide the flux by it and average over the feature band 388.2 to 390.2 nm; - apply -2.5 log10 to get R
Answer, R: 0.22 mag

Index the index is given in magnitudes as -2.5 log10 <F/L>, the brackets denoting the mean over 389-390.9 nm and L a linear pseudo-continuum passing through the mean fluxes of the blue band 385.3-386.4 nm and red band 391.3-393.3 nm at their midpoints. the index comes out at 0.23 mag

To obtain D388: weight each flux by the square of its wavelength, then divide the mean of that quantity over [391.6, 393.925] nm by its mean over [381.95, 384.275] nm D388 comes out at 1.22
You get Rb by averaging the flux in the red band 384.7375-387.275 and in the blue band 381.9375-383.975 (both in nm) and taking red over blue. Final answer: 1.46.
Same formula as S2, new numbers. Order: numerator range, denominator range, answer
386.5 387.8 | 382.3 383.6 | 1.48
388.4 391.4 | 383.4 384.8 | 1.12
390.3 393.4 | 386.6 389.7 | 1.11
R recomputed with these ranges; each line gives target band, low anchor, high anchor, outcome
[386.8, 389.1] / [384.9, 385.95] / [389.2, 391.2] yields 0.061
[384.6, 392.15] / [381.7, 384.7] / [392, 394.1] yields -0.172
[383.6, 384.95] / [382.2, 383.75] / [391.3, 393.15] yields -0.101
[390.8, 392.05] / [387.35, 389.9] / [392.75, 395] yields -0.220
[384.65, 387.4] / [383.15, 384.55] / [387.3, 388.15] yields -0.239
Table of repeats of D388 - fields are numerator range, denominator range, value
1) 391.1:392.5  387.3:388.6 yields 1.13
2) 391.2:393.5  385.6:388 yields 0.88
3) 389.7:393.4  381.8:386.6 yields 1.10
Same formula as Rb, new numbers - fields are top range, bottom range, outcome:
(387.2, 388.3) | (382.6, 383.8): 1.53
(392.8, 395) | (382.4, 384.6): 1.18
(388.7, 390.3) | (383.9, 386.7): 0.76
